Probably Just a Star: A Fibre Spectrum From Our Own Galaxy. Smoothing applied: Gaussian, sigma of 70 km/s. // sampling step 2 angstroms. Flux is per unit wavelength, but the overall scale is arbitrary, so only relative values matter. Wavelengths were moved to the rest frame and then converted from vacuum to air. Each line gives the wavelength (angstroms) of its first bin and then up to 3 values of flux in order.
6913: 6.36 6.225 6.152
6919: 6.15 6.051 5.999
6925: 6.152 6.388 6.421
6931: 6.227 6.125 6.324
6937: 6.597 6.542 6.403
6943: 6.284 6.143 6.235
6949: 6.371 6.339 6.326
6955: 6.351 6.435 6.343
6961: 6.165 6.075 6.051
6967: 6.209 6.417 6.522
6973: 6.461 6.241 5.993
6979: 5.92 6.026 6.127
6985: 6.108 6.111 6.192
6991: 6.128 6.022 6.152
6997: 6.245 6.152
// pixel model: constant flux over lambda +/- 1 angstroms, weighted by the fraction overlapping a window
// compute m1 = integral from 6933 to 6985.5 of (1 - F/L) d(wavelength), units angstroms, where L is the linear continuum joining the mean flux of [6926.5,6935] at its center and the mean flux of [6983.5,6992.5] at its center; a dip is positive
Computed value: -0.5 angstroms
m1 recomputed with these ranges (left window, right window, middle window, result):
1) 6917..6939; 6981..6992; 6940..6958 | -0.3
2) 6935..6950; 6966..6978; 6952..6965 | 0.1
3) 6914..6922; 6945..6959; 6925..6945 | -0.4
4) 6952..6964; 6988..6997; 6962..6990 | 0.1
